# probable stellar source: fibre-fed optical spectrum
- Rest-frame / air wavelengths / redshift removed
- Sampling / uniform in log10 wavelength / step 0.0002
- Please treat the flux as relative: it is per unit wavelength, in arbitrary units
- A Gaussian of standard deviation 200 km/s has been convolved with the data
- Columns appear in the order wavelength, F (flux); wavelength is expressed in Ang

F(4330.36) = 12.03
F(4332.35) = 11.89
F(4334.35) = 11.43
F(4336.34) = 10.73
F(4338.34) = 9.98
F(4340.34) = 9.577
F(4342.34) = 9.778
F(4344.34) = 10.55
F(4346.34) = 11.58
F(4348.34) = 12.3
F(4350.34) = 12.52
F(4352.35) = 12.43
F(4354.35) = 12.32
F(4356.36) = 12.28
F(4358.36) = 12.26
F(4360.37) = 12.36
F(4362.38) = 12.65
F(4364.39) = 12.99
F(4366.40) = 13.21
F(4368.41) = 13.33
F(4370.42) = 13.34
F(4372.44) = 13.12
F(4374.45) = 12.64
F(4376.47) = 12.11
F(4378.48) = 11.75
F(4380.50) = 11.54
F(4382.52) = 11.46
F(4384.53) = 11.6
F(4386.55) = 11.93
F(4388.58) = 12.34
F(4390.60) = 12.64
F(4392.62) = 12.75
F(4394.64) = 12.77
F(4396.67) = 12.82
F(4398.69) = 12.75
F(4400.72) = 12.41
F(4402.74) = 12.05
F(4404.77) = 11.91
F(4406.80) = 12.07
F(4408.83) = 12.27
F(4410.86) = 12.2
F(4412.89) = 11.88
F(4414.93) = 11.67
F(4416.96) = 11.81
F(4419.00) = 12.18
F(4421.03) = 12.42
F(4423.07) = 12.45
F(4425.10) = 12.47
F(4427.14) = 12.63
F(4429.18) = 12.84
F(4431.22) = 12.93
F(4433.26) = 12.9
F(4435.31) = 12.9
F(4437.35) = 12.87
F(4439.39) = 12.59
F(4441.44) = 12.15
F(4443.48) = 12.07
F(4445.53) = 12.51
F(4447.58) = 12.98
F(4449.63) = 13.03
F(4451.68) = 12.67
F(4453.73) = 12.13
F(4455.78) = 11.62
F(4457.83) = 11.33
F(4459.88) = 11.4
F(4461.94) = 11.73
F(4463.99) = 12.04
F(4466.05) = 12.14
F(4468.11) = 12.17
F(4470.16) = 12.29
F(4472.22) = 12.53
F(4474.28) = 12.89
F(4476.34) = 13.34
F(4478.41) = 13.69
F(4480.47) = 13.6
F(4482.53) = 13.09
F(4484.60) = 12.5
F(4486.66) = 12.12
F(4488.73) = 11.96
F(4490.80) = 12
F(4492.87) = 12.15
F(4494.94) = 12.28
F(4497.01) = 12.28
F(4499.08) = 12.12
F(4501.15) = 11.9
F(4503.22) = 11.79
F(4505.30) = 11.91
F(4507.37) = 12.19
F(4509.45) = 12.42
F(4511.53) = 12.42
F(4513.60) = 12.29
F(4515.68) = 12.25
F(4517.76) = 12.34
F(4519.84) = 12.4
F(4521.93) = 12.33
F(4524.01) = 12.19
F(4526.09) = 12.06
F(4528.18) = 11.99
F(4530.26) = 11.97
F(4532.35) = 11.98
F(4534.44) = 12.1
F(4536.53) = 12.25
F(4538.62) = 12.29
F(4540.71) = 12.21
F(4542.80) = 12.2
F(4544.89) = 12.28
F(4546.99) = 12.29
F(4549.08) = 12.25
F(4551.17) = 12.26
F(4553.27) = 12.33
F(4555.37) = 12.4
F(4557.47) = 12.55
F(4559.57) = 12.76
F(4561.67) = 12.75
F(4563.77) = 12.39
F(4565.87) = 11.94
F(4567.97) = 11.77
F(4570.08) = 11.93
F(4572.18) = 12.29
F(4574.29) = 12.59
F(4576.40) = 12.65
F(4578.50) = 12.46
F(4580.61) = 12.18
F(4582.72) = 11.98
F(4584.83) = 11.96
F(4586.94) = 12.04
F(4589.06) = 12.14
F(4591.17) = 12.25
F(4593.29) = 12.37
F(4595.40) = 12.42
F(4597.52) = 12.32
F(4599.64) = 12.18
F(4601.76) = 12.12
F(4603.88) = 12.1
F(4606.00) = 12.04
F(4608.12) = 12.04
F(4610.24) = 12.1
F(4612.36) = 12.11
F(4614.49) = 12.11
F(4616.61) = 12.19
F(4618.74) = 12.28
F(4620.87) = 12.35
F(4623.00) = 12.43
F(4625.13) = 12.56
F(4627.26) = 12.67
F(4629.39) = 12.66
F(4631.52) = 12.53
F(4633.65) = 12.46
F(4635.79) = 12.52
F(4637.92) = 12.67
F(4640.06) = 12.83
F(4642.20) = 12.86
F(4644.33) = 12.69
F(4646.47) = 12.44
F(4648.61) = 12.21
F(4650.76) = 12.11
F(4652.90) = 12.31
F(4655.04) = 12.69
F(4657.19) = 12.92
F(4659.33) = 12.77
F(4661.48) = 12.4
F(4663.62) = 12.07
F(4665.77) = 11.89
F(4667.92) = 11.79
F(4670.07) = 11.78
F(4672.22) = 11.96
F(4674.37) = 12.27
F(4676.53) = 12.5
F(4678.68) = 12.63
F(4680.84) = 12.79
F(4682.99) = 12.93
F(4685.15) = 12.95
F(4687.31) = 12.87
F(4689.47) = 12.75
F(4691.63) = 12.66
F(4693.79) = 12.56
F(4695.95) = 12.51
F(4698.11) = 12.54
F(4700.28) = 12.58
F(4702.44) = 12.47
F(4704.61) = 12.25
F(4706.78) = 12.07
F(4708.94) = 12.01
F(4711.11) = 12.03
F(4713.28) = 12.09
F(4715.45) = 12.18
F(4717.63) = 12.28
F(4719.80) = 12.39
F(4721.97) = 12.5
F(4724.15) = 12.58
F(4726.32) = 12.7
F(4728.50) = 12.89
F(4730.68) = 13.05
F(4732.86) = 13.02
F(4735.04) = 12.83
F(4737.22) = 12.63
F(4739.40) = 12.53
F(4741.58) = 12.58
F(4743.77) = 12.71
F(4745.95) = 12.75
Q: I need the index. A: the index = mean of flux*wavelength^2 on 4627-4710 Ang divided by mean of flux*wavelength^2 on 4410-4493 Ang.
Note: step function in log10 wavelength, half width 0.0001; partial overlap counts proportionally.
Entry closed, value 1.1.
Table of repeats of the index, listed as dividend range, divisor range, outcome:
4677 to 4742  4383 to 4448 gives 1.15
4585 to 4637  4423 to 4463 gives 1.07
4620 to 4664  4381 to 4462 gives 1.12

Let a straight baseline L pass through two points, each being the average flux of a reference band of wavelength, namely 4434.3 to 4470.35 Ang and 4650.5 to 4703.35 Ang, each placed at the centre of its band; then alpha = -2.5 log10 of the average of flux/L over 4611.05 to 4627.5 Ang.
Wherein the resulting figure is 0.01 mag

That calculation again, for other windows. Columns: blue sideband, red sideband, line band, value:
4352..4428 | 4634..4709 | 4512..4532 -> 0.02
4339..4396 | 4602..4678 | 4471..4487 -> -0.07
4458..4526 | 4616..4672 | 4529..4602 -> 0.01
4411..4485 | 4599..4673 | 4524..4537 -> 0.03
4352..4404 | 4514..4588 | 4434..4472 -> 0.01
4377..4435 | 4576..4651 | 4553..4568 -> -0.01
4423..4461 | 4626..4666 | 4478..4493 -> -0.01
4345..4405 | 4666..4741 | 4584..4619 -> 0.03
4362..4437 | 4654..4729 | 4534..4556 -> 0.01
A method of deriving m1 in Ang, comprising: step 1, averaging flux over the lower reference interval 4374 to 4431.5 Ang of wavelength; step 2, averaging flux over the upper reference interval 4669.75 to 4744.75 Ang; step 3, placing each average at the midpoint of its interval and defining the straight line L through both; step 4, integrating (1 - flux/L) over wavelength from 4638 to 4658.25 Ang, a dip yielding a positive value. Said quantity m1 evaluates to -0.16 Ang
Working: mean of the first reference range 12.2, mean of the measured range 12.6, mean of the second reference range 12.5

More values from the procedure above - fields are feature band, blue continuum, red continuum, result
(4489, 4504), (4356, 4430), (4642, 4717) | 0.4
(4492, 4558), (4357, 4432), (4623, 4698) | 1.3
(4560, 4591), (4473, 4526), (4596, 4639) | 0.3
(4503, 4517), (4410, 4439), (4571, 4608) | 0.1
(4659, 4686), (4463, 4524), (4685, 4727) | 0.2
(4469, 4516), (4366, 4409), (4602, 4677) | -0.2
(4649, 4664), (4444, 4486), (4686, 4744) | 0.0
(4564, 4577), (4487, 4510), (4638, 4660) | 0.1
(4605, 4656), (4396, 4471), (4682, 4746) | 0.3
